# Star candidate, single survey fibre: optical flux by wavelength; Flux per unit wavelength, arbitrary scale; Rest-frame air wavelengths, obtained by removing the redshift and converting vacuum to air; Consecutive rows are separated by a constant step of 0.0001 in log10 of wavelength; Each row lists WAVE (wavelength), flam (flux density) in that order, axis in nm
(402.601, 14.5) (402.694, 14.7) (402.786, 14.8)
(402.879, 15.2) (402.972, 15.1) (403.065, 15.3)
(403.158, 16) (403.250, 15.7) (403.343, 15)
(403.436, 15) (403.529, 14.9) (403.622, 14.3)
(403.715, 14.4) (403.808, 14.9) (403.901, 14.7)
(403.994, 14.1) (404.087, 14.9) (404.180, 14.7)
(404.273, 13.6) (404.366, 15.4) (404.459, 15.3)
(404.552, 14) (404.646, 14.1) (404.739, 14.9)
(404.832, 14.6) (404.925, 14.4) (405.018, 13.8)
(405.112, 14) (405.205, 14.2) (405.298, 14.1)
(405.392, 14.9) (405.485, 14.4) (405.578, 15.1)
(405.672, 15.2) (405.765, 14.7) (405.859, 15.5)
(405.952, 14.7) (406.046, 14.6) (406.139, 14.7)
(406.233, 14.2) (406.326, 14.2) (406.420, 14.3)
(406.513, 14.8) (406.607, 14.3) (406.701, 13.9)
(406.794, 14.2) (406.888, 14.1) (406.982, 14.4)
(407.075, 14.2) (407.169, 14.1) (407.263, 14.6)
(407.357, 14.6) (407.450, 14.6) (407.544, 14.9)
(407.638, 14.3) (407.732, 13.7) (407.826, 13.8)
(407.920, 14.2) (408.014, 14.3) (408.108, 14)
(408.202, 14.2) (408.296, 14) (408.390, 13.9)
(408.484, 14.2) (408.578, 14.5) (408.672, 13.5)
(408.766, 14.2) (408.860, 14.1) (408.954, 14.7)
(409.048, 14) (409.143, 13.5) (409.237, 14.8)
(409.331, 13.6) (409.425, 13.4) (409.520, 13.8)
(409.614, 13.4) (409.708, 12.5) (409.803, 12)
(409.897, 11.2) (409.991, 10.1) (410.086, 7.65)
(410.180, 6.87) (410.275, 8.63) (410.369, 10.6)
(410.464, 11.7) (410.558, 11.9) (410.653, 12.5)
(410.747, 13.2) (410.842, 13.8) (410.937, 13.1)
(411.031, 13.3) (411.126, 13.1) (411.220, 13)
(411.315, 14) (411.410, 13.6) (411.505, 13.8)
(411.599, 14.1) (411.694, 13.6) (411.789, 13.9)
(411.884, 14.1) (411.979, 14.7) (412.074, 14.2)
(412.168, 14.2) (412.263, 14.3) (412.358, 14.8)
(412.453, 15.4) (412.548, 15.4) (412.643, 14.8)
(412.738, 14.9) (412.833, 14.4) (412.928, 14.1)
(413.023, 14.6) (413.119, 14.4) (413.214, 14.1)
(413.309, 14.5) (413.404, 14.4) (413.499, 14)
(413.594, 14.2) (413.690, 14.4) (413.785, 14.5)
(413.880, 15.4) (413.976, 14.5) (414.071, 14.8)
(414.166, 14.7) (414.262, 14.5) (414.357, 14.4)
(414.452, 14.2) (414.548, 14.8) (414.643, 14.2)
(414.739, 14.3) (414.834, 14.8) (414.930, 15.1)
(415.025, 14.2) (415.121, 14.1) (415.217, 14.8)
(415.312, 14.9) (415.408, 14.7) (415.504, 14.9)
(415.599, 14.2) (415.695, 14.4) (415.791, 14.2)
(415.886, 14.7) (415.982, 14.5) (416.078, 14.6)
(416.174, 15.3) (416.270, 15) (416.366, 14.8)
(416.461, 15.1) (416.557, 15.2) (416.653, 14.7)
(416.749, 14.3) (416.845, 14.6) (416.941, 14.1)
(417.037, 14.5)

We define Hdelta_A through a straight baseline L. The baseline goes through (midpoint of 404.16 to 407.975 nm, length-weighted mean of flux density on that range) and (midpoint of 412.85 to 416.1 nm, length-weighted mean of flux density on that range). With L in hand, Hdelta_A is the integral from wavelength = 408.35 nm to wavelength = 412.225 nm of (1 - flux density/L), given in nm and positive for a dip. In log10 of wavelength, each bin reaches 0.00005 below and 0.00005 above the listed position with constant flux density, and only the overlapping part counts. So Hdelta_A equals 0.407 nm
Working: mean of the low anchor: 14.4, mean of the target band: 13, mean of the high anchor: 14.5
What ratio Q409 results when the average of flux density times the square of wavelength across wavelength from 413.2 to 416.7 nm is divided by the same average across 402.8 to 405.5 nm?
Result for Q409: 1.05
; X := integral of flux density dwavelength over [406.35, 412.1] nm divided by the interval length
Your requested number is 13.4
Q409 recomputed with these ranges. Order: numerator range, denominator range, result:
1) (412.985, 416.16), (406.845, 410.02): 1.08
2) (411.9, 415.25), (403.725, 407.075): 1.04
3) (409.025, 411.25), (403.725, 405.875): 0.85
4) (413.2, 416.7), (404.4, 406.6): 1.05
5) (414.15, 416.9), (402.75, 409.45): 1.06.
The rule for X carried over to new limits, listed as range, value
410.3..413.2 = 13.7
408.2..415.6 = 13.7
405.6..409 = 14.3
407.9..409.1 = 14.1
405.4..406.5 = 14.7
